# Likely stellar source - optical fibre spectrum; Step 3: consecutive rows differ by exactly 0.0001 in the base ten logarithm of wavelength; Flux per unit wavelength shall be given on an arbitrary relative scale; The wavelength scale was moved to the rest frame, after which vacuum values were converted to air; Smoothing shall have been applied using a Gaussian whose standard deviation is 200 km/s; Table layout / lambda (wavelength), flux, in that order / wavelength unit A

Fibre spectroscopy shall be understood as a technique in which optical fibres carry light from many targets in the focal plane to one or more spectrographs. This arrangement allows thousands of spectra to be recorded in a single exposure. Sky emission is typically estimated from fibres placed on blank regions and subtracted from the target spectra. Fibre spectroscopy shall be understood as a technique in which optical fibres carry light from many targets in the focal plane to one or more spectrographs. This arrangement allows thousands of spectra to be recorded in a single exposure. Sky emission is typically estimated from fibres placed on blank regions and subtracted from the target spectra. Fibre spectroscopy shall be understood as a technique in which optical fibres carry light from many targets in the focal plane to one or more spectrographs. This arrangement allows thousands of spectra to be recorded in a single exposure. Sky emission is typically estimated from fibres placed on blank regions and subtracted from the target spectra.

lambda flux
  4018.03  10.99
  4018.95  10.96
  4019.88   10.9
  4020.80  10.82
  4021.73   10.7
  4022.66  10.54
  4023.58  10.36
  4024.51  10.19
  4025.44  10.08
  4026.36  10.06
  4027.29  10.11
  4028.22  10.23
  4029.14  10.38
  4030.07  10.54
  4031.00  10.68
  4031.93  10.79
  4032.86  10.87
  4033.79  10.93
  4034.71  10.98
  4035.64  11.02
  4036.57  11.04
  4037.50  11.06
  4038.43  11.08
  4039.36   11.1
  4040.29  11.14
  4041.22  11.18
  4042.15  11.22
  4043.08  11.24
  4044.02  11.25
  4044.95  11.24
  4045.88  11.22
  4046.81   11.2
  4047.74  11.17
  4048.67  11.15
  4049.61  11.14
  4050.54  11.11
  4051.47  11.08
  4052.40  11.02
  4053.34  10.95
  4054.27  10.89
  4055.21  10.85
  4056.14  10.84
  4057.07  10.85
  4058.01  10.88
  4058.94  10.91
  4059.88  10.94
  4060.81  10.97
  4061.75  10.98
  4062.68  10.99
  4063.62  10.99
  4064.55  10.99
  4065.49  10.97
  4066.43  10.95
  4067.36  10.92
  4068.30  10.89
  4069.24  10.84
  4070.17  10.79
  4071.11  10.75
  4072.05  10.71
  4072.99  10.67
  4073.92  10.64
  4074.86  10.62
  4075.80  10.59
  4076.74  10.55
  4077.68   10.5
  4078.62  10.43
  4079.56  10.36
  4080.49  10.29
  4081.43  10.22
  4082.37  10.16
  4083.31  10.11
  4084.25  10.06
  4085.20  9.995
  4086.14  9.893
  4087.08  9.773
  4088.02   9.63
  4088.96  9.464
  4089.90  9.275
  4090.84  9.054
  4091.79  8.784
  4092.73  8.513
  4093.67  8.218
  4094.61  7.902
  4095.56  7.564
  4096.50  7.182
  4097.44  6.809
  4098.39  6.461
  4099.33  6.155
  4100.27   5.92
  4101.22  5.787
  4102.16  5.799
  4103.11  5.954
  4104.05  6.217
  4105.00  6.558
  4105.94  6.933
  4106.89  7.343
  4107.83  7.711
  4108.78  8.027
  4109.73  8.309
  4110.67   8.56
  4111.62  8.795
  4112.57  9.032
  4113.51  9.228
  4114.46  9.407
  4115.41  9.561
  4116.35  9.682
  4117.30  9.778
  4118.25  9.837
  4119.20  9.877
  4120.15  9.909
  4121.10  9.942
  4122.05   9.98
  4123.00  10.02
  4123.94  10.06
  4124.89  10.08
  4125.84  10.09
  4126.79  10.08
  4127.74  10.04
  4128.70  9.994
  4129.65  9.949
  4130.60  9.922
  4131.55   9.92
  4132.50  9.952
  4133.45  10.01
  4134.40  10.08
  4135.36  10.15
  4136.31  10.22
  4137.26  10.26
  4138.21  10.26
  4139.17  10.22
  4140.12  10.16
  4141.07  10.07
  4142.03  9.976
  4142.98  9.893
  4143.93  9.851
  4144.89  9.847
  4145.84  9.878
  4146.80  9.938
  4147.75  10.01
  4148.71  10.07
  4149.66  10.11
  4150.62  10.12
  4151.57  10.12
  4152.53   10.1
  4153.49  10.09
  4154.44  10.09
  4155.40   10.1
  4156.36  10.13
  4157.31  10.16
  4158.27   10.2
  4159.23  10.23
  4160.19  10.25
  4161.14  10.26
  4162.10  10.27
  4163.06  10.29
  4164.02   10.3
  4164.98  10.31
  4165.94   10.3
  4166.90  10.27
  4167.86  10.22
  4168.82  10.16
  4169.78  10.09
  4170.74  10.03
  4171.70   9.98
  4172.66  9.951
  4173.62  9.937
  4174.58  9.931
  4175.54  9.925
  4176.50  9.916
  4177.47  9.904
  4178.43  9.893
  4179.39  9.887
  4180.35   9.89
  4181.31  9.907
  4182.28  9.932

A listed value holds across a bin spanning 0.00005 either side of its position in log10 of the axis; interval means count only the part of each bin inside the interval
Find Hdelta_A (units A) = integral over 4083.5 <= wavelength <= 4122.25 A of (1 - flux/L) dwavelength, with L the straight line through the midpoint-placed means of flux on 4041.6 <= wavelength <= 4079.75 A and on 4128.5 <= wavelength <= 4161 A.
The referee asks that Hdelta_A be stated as 7.8 A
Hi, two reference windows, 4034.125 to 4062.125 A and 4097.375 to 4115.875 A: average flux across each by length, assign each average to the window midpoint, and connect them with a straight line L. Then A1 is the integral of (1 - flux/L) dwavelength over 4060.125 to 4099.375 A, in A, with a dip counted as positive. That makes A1 -3.0 A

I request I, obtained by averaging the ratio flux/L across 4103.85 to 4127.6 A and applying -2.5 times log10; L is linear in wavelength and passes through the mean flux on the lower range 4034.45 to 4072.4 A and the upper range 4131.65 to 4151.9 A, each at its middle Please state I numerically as 0.14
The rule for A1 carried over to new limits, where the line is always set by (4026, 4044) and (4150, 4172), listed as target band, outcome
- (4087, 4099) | 2.6 A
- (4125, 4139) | 0.3 A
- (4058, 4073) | -0.3 A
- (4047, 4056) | -0.2 A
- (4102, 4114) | 3.2 A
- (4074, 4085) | 0.3 A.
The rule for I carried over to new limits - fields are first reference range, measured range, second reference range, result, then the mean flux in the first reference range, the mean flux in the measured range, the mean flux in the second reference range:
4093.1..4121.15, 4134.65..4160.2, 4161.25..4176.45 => -0.08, 7.92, 10.1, 10.1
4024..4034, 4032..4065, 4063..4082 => -0.05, 10.4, 11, 10.7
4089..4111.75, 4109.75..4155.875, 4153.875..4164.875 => -0.11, 7.43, 9.89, 10.2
